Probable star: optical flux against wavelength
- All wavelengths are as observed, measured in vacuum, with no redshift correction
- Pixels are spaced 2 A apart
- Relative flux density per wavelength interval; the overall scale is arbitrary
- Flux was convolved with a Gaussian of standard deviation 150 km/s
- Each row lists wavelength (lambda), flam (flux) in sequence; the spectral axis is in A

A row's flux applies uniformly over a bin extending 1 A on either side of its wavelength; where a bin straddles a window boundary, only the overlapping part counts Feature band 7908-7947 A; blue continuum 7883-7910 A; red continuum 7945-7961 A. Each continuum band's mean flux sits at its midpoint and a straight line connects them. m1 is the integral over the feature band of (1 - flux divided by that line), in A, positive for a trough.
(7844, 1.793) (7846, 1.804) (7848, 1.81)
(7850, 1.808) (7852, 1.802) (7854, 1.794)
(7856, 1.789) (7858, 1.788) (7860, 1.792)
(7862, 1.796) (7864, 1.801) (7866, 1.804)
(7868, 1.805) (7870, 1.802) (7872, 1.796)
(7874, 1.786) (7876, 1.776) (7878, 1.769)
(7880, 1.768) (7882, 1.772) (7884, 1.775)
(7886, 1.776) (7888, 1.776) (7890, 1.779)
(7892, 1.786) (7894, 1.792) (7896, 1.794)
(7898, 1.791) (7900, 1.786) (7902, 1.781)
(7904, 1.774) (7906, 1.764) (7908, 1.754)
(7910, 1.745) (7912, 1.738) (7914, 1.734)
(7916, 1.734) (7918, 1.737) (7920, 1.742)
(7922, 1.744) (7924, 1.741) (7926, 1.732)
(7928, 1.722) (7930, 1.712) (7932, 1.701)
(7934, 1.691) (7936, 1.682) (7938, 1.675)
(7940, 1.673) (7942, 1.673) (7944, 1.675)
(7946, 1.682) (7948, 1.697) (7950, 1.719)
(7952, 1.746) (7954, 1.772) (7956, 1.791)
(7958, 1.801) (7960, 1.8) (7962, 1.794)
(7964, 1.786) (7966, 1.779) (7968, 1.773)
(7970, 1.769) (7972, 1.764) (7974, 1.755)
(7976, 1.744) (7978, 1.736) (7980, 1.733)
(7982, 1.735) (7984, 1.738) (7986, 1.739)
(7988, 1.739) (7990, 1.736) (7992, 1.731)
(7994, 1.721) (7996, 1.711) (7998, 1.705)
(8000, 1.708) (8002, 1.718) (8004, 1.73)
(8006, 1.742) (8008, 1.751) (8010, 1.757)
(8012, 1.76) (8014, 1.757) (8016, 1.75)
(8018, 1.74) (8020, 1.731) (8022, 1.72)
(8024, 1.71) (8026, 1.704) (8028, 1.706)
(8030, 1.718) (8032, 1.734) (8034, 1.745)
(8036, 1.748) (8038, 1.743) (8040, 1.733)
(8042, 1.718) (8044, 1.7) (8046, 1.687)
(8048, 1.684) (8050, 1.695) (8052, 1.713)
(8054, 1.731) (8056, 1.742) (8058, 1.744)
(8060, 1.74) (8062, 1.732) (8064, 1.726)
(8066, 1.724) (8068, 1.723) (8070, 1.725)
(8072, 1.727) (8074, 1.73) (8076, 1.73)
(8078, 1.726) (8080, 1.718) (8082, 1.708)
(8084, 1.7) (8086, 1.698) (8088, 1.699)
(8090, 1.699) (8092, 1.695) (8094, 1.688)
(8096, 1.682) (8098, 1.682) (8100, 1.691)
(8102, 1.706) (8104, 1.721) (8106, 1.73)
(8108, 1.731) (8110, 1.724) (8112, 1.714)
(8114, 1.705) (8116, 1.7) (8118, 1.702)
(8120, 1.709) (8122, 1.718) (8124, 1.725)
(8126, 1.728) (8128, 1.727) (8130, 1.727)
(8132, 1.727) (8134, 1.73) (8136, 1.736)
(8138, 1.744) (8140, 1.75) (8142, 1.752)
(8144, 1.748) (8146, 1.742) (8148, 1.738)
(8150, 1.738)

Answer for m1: 1.1 A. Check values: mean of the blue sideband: 1.78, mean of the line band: 1.71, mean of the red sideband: 1.75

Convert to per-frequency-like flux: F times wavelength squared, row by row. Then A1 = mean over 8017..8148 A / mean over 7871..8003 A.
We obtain 1.0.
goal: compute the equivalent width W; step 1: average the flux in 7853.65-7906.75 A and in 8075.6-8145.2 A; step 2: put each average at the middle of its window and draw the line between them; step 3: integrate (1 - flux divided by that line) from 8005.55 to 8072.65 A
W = 0.4 A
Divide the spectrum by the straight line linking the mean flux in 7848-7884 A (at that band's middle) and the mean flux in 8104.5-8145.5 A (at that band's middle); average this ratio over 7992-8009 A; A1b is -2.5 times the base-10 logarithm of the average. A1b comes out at 0.021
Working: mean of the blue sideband 1.79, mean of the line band 1.72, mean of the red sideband 1.73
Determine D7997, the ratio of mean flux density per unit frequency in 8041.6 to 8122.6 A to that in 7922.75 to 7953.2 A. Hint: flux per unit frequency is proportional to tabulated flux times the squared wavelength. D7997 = 1.04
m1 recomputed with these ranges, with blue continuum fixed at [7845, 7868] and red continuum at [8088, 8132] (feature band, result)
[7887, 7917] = 0.2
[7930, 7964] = 0.8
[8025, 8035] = 0.1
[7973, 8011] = 0.4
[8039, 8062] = 0.2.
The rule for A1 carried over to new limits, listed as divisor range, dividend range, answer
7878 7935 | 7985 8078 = 1.02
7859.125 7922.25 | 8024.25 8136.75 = 1.01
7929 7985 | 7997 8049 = 1.01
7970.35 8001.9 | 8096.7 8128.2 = 1.02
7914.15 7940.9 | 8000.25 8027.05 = 1.03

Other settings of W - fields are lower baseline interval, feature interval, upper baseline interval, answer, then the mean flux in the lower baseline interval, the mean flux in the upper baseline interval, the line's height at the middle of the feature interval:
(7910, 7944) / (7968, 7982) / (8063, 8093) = -0.30 A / 1.71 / 1.72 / 1.71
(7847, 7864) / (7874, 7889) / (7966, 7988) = 0.11 A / 1.8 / 1.75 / 1.79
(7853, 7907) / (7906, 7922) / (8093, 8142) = 0.30 A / 1.79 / 1.72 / 1.78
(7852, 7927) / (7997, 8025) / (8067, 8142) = 0.11 A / 1.77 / 1.72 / 1.74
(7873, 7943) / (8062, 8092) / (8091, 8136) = 0.04 A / 1.75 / 1.71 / 1.72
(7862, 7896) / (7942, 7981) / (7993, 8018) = 0.02 A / 1.79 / 1.73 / 1.75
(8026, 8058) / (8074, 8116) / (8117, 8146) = 0.45 A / 1.72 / 1.73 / 1.73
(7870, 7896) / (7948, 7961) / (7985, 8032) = -0.10 A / 1.78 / 1.73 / 1.75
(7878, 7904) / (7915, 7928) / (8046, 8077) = 0.24 A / 1.78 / 1.72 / 1.77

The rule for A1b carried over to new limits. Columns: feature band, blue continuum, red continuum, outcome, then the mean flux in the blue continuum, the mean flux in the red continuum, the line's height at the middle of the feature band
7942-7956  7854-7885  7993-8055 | 0.02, 1.79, 1.72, 1.76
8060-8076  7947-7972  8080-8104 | -0.01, 1.77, 1.7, 1.71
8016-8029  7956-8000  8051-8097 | 0.01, 1.75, 1.72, 1.74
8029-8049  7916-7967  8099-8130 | 0.00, 1.73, 1.72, 1.72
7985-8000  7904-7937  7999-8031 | 0.00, 1.73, 1.73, 1.73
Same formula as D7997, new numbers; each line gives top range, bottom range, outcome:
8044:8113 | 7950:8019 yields 1.00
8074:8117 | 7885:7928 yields 1.02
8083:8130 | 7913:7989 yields 1.02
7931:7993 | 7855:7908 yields 0.99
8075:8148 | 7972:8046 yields 1.02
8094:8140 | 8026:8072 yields 1.01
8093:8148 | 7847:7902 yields 1.02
